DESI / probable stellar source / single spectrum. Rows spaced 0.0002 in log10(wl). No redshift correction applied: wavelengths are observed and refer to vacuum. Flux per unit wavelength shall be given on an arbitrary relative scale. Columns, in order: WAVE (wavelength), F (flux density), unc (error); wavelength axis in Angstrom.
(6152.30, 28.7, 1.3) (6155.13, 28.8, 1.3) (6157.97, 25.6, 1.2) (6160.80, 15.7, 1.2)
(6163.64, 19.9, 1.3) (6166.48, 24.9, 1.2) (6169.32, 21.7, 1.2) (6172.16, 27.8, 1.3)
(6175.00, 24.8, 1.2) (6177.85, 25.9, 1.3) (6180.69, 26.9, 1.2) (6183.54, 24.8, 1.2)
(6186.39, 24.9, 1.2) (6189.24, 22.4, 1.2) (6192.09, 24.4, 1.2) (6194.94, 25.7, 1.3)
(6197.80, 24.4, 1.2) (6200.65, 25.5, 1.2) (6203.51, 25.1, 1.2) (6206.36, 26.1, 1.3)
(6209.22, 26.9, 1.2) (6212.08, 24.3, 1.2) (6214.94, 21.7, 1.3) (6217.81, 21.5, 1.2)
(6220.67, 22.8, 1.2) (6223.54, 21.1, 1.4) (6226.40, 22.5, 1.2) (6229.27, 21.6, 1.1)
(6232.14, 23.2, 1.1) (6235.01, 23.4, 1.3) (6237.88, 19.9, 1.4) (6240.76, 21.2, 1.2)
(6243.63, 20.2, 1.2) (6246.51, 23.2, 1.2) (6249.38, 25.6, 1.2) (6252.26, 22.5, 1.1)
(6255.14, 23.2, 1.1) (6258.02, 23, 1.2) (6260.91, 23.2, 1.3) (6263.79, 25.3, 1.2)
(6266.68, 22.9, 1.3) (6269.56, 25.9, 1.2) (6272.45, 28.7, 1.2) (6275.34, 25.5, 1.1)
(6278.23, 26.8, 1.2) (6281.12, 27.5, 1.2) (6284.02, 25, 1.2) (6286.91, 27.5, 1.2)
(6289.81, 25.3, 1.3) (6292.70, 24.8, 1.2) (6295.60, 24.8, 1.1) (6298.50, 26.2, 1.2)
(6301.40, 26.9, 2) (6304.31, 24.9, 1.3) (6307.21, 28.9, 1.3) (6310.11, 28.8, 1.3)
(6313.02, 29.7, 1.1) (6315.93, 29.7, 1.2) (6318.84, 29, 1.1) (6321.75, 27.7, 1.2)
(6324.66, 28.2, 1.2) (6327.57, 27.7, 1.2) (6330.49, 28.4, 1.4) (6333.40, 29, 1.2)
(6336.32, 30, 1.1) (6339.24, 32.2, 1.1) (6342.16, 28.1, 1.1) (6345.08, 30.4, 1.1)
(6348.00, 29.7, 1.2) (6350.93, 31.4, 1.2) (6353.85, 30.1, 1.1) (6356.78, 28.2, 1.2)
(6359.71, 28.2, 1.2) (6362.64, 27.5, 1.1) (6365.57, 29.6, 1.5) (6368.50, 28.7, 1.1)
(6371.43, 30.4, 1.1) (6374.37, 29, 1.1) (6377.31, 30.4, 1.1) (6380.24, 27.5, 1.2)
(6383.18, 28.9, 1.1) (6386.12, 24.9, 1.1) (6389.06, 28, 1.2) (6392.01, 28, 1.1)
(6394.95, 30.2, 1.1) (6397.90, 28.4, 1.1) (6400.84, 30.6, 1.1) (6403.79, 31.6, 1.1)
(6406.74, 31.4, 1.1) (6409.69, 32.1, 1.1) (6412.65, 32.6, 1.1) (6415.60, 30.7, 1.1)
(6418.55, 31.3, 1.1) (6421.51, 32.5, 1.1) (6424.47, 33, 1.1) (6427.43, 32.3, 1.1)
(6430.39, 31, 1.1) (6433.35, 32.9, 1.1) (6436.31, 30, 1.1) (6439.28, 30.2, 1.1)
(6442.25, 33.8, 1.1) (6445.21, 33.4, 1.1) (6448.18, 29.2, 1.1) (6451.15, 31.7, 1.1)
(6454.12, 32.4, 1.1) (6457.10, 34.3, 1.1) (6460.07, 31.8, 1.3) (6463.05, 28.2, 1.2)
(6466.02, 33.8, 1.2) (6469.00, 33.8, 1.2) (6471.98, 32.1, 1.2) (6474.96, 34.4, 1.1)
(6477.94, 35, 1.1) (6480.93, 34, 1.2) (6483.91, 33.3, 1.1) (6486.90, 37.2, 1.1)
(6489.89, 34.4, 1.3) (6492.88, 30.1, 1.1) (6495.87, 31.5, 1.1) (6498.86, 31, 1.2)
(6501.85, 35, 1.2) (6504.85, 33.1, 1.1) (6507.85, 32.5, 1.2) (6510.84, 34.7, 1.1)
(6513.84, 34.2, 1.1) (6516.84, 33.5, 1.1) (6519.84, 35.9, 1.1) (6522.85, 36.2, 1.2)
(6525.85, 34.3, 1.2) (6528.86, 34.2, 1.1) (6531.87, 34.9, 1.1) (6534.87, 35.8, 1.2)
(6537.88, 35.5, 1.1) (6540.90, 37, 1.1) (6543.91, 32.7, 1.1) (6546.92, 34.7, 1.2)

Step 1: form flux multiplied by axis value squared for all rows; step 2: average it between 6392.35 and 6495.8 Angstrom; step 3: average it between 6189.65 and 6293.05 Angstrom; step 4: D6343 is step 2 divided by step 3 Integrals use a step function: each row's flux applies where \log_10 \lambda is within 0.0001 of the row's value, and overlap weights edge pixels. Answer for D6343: 1.4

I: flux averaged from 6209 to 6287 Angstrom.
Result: 23.7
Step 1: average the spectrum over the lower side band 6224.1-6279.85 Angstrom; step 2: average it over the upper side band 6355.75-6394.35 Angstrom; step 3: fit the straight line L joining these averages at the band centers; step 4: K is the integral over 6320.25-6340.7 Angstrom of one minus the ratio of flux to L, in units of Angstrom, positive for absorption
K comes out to -1.8 Angstrom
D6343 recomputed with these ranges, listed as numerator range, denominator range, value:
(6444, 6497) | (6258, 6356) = 1.25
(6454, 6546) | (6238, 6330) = 1.40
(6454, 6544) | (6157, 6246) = 1.59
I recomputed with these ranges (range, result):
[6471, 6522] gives 33.7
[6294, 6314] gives 27.1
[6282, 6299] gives 25.6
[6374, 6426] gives 30.1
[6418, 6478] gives 32.2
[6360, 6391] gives 28.5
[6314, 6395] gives 28.9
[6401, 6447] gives 31.9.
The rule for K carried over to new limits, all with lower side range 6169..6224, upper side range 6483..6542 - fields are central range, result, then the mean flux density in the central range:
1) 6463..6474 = 0.1 Angstrom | 32.6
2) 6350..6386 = 1.0 Angstrom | 29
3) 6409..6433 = -0.4 Angstrom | 32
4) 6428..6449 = 0.2 Angstrom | 31.6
